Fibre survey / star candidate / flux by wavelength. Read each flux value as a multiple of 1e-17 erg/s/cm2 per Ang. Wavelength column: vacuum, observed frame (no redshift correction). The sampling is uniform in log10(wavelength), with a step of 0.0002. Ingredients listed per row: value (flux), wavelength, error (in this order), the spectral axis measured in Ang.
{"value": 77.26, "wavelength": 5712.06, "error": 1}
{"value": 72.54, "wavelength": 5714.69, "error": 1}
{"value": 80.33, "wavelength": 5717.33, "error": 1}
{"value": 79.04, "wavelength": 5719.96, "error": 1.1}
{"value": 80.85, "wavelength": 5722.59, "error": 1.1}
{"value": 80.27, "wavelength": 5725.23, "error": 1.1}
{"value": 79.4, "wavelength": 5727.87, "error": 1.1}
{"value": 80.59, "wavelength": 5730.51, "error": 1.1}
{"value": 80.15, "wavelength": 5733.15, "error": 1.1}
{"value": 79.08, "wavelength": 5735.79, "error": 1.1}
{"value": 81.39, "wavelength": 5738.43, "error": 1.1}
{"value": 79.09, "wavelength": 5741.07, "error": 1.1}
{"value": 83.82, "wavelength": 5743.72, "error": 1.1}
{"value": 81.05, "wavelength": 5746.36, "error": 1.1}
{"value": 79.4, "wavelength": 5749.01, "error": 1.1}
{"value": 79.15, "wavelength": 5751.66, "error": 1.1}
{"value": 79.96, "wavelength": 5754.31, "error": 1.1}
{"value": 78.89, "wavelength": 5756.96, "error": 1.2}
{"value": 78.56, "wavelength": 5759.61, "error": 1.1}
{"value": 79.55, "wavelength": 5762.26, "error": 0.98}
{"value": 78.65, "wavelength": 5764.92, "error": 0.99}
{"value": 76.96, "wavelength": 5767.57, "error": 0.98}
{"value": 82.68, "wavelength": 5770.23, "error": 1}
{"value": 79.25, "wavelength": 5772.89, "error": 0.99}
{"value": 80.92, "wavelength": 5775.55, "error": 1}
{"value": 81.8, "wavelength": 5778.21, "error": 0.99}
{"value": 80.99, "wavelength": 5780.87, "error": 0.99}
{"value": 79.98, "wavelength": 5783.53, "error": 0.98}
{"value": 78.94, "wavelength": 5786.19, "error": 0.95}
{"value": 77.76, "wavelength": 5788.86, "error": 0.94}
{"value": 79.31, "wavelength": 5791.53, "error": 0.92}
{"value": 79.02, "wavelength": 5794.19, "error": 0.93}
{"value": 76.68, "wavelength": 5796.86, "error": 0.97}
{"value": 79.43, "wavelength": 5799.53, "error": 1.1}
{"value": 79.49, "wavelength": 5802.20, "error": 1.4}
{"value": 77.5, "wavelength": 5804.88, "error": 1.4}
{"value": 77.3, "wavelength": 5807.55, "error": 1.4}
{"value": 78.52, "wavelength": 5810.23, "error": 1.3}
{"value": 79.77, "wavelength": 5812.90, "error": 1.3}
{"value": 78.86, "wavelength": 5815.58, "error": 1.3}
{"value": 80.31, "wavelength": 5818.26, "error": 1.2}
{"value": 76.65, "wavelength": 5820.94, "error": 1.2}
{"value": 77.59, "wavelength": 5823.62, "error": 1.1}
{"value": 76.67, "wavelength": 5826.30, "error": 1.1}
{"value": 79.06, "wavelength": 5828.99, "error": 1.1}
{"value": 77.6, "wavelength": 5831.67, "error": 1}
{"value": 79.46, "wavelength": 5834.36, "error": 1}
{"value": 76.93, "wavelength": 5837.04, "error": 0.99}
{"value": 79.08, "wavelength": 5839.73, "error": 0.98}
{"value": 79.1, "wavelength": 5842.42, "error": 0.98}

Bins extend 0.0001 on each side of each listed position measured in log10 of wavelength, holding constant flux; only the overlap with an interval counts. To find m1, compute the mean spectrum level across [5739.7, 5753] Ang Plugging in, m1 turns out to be 80.5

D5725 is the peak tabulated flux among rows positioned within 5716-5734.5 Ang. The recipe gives 80.85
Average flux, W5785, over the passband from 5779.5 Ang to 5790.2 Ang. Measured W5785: 79.4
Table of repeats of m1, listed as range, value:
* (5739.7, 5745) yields 81.4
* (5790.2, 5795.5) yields 79.3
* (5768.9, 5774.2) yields 80.9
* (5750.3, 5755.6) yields 79.5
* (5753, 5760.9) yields 79.2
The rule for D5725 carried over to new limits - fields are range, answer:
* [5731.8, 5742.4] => 81.39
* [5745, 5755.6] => 81.05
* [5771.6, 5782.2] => 81.8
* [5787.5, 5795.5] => 79.31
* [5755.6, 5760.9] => 78.89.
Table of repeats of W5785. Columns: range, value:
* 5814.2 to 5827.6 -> 78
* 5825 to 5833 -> 77.8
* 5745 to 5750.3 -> 80.3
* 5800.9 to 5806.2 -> 78.4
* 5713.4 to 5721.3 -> 77.3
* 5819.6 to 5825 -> 77.2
